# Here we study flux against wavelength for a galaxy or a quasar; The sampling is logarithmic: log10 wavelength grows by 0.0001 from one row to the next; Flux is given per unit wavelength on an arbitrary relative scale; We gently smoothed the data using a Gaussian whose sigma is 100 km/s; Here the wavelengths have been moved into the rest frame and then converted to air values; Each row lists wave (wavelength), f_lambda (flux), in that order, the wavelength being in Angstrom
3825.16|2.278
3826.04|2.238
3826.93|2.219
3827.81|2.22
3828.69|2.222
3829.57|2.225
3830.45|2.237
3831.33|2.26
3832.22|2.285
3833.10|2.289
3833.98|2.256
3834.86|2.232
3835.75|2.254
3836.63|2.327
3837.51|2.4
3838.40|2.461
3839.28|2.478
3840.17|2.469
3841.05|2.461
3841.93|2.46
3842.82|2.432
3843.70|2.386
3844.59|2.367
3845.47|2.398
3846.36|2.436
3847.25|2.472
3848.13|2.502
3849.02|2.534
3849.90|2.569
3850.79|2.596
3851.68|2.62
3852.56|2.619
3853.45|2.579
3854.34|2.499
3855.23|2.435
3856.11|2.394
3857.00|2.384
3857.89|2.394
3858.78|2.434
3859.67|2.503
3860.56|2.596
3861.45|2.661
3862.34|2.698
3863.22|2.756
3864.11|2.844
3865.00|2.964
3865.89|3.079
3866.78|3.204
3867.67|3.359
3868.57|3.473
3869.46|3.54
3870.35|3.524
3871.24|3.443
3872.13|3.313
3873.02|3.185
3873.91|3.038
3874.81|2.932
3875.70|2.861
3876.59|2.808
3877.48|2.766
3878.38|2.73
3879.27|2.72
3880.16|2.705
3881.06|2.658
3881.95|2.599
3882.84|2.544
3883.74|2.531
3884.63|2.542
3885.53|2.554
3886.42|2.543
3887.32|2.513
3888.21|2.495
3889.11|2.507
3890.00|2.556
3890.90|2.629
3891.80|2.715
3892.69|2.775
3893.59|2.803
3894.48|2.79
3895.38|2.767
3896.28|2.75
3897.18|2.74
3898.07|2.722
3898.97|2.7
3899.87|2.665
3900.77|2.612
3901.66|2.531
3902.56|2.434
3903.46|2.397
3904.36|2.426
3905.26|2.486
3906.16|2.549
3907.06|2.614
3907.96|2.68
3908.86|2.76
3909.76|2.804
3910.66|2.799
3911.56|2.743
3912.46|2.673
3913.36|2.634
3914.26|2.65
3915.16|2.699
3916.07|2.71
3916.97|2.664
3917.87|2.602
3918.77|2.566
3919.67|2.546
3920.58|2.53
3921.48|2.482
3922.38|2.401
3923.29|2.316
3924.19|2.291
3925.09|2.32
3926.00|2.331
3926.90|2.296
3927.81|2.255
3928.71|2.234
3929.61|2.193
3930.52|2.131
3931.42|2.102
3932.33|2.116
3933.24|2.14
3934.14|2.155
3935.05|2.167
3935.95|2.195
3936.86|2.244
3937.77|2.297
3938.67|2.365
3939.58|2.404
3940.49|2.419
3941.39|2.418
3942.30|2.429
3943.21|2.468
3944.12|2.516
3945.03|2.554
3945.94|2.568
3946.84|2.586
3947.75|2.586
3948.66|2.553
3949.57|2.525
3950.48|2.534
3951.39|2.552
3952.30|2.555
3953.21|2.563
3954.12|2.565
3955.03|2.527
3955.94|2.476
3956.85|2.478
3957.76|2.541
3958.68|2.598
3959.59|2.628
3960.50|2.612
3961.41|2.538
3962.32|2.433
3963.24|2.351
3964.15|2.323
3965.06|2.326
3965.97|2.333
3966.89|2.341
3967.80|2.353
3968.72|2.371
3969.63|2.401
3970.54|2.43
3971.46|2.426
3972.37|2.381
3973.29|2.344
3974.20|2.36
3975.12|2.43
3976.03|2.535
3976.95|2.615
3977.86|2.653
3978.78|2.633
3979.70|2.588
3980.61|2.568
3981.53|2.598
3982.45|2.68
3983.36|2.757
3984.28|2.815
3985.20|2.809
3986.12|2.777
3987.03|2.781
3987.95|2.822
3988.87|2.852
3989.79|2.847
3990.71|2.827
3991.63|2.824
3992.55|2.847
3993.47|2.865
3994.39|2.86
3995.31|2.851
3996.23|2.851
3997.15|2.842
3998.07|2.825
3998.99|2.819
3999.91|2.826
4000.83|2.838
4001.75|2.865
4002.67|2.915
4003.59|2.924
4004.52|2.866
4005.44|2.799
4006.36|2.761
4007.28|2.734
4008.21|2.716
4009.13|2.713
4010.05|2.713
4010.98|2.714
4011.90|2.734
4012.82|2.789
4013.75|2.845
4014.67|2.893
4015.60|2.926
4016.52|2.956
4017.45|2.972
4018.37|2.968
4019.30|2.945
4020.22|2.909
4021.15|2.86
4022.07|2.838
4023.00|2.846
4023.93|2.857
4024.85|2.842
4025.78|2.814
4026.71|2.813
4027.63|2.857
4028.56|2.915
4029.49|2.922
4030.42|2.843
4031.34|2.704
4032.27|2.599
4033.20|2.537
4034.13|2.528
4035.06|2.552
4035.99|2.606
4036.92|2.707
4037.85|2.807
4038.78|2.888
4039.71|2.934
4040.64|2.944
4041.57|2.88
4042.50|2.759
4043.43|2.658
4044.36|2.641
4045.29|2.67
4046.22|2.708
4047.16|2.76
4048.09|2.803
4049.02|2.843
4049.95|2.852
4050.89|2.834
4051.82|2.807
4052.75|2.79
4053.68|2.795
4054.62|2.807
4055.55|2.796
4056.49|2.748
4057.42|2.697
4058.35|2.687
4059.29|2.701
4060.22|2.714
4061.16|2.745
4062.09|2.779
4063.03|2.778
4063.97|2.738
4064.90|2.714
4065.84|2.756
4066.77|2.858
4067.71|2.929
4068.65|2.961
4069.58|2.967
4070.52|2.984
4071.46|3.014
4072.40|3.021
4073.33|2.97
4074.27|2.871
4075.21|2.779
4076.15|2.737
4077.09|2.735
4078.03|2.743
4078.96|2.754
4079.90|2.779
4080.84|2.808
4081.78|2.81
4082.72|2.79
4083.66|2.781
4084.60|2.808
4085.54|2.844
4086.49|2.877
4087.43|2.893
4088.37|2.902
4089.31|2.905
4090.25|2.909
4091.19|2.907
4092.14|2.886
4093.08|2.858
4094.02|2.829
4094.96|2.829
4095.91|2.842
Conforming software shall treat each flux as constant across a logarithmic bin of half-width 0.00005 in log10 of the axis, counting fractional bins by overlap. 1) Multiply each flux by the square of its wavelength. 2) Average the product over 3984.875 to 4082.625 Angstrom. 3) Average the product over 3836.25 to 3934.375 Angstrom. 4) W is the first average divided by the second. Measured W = 1.16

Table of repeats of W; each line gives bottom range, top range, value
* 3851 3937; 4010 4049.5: 1.14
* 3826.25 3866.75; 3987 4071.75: 1.25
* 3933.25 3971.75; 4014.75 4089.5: 1.21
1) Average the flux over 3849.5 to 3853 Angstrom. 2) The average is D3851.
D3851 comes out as 2.6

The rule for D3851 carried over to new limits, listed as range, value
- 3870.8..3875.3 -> 3.18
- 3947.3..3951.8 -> 2.55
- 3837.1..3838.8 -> 2.42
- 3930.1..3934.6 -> 2.13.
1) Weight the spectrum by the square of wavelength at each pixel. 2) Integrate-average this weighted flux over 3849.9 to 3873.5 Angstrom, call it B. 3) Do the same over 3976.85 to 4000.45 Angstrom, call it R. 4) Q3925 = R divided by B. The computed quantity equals 1.04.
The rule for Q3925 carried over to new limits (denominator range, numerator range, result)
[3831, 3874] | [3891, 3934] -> 0.98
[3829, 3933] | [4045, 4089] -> 1.19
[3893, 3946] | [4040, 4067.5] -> 1.19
